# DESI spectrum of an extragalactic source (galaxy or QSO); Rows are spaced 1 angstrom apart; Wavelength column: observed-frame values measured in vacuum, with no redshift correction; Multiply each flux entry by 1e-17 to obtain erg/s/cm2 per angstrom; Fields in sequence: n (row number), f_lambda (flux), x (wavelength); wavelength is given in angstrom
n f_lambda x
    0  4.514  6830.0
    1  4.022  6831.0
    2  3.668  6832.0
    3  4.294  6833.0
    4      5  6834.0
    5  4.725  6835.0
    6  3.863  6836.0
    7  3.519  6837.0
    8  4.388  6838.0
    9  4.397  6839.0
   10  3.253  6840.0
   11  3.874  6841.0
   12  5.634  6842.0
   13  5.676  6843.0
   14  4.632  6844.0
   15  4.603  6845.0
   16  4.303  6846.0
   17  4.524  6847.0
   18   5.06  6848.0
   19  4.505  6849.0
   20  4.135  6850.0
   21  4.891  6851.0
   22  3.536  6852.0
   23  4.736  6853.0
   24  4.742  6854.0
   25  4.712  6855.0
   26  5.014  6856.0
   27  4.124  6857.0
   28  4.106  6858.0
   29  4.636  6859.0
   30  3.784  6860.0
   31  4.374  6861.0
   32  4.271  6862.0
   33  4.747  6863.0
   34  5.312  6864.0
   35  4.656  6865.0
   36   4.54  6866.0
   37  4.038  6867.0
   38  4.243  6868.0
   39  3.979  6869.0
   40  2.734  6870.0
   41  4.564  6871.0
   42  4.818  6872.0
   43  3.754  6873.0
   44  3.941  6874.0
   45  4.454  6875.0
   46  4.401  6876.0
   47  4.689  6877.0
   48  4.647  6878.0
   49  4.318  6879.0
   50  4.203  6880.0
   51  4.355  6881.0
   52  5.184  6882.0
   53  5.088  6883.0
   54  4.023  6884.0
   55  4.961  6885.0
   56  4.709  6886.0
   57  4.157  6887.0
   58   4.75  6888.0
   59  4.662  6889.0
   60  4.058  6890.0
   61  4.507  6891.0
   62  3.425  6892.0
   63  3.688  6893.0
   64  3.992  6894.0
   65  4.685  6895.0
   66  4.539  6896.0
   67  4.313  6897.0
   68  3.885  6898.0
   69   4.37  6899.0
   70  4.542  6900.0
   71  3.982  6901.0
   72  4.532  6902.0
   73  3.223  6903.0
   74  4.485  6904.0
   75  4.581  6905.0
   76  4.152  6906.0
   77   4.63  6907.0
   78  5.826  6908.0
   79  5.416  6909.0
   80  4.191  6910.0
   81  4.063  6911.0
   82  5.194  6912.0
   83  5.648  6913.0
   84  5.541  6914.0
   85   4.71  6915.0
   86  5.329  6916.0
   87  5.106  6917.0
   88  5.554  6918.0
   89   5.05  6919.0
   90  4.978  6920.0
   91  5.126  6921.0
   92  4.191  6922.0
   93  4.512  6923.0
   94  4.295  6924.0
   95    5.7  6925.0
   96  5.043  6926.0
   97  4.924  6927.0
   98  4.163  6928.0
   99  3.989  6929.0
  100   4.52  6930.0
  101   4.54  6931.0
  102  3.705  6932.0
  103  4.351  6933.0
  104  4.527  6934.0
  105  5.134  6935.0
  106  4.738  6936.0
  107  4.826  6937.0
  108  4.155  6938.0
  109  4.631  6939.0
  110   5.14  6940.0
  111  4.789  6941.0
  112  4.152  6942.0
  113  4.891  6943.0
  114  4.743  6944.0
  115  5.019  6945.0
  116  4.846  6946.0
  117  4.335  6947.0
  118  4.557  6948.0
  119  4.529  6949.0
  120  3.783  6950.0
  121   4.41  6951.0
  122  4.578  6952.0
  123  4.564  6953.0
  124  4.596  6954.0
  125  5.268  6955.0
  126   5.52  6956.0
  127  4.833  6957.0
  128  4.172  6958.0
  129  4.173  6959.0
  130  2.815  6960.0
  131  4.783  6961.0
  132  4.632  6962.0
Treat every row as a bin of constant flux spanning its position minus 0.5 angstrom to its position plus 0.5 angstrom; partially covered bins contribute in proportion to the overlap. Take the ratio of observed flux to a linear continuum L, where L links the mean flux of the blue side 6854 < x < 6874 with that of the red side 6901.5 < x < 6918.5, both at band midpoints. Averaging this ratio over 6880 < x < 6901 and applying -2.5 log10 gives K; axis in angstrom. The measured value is 0.058 mag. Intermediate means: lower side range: 4.34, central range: 4.38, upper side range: 4.83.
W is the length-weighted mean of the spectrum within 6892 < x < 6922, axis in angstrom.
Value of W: 4.64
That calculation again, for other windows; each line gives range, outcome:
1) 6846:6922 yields 4.51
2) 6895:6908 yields 4.35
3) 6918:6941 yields 4.67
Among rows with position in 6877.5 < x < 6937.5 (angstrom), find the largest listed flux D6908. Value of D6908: 5.826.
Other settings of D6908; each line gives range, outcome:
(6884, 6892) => 4.961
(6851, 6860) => 5.014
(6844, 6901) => 5.312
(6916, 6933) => 5.7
